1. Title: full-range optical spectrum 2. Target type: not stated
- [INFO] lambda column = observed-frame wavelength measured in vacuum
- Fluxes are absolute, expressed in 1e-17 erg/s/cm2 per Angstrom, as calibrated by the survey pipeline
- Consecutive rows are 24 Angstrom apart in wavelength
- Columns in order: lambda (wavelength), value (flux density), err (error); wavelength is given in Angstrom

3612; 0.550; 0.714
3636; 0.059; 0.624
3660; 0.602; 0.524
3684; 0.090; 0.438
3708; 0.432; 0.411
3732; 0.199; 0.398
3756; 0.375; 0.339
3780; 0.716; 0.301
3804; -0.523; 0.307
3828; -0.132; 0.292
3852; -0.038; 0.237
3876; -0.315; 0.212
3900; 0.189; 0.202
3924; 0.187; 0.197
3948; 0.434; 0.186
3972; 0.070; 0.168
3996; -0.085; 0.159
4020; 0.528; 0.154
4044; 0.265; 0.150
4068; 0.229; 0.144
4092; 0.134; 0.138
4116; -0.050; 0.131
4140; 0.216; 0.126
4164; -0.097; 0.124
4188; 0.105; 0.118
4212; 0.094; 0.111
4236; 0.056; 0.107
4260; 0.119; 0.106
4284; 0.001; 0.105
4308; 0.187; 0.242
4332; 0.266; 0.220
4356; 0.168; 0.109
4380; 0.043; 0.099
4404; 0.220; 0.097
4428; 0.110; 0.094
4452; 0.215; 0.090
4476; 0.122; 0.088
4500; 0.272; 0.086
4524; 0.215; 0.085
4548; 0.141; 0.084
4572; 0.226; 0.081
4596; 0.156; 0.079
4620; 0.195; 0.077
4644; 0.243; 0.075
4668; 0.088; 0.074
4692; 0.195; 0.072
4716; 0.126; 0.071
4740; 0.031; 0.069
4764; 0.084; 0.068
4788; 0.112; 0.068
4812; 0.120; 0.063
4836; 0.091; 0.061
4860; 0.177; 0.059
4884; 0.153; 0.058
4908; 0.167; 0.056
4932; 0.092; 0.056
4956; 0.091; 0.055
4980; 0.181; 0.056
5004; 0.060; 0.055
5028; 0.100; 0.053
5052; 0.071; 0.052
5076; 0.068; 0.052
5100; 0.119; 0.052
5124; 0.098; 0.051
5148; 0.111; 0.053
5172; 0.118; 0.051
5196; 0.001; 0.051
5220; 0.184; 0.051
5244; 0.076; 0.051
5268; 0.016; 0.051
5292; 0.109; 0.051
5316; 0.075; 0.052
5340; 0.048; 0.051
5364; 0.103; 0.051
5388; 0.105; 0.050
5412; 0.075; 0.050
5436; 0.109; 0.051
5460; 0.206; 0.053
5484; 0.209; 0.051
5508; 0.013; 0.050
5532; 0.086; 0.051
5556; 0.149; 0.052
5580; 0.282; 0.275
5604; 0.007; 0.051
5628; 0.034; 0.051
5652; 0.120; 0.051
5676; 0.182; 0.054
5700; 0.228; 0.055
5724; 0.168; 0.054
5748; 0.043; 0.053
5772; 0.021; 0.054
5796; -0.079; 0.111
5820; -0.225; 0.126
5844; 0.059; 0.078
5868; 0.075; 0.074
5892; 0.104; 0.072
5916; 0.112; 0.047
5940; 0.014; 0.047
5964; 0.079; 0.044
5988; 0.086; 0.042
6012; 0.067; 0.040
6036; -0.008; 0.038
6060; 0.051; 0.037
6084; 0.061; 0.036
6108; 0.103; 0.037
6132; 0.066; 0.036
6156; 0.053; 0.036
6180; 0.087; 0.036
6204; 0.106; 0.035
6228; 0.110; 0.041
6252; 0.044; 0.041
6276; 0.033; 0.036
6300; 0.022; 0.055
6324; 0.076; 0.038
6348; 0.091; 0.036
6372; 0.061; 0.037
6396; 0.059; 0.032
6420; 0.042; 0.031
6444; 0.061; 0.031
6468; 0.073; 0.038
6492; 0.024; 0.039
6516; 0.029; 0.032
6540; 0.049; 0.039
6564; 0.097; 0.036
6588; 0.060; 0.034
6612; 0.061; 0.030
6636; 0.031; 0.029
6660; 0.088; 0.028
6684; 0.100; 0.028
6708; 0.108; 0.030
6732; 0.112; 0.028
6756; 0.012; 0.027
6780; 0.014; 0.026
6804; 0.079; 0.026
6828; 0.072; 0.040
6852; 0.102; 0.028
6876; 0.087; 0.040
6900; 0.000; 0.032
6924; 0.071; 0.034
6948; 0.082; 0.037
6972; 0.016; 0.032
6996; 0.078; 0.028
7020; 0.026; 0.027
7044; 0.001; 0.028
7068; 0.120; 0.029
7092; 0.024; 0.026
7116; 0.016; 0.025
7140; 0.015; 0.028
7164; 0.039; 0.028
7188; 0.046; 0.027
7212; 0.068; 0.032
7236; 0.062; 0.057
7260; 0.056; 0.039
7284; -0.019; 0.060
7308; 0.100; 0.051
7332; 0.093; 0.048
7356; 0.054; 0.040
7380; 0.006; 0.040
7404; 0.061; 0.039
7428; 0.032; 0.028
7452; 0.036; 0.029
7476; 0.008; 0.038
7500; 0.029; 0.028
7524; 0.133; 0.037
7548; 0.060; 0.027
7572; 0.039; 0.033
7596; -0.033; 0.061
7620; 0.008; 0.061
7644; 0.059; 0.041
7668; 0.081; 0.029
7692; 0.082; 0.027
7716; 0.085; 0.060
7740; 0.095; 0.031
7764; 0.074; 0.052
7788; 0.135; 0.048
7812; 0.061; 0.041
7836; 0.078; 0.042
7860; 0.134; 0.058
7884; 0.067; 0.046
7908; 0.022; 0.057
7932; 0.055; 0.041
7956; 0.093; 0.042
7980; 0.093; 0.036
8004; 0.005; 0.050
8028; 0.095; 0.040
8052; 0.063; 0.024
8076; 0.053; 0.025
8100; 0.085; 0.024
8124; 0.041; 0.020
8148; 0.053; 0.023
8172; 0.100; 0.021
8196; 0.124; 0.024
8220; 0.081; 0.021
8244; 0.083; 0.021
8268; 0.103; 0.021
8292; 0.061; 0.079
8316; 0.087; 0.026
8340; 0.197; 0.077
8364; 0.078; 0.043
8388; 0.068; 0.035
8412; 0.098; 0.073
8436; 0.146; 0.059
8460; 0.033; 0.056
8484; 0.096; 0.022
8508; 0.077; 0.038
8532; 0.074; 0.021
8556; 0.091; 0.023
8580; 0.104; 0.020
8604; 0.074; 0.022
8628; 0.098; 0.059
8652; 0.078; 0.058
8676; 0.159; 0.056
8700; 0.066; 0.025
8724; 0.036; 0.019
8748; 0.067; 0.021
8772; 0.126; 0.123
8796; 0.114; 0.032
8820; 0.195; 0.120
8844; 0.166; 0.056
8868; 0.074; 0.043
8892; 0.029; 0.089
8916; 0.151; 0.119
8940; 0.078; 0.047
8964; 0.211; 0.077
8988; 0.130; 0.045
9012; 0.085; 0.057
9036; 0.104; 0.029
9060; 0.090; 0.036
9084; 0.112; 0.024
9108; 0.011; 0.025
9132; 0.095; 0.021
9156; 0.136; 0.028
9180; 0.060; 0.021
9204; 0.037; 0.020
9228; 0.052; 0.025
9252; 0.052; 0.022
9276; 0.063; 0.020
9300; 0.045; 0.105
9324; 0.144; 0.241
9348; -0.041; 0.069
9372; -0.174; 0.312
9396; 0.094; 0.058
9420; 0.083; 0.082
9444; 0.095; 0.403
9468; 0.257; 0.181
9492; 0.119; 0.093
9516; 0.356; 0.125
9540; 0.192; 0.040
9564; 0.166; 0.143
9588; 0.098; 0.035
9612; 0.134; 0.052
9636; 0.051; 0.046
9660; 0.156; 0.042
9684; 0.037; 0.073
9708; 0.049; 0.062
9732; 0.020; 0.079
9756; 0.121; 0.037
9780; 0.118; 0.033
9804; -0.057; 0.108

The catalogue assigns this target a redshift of 1.554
